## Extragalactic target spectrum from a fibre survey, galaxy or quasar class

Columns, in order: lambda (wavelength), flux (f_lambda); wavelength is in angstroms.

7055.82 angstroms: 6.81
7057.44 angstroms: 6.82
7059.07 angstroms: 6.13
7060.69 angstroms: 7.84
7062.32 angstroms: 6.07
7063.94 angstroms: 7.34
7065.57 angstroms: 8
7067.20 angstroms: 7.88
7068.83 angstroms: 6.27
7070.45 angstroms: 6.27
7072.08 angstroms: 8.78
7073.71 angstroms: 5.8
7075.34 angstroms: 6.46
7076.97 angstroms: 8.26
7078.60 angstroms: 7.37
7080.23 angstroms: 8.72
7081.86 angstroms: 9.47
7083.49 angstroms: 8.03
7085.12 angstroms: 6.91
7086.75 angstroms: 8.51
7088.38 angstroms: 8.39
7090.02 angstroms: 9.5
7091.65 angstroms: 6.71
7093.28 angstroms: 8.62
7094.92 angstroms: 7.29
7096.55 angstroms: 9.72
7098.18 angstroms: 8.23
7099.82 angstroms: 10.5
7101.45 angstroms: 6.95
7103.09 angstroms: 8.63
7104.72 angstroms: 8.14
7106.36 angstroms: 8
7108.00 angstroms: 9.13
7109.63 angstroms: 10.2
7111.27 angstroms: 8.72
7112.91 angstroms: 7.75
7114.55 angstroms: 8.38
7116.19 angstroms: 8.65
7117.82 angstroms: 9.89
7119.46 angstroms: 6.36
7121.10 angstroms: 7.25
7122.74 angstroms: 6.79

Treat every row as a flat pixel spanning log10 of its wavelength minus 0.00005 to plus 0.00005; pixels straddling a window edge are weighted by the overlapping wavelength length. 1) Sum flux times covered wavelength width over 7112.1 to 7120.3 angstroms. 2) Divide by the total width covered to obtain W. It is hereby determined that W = 8.21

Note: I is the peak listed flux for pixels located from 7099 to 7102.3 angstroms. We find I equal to 10.5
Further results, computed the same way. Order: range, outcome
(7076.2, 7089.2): 9.47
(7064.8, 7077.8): 8.78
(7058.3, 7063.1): 7.84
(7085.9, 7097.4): 9.72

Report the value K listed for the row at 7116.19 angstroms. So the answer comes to 8.65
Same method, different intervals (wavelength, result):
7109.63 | 10.2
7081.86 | 9.47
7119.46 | 6.36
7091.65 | 6.71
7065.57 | 8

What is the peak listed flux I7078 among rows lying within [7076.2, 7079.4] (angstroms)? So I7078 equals 8.26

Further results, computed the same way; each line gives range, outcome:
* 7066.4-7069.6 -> 7.88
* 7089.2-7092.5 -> 9.5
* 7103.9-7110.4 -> 10.2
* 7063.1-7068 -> 8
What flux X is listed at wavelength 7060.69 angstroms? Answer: 7.84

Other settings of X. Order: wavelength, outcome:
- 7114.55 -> 8.38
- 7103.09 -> 8.63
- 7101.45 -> 6.95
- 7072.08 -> 8.78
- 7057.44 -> 6.82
